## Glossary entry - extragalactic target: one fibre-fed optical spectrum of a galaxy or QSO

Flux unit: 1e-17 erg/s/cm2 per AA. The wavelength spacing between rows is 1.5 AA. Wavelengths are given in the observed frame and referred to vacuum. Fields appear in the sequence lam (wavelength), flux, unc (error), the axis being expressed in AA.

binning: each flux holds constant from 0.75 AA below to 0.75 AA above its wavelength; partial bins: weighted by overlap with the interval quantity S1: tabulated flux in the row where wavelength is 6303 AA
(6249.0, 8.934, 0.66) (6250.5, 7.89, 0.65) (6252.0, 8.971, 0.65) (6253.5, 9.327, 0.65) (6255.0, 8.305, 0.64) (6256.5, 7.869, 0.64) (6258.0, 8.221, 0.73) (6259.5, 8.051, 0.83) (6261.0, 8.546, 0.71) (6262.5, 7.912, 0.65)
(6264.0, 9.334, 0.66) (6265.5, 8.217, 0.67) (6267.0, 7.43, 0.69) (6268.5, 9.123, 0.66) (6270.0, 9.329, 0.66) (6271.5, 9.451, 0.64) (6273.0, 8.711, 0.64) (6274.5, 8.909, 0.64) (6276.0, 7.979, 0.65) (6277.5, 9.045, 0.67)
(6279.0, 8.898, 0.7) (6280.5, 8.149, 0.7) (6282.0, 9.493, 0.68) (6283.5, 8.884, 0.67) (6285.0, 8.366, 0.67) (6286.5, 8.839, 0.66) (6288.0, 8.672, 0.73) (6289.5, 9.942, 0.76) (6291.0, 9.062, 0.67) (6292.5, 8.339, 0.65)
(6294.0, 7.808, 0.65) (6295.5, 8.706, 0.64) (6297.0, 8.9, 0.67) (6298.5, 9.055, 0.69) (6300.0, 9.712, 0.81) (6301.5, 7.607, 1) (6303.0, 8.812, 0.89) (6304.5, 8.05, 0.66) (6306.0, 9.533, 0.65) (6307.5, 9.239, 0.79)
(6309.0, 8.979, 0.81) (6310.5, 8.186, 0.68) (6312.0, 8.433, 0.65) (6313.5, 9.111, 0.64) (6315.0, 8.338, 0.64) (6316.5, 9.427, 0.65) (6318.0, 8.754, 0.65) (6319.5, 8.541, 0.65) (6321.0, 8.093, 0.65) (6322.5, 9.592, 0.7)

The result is 8.812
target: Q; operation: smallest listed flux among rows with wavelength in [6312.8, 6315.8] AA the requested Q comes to 8.338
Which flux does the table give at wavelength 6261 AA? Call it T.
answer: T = 8.546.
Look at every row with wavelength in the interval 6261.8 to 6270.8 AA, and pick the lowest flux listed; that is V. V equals 7.43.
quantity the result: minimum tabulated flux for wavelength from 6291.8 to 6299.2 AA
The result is 7.808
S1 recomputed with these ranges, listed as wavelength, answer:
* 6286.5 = 8.839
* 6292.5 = 8.339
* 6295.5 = 8.706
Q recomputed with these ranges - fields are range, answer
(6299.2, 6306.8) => 7.607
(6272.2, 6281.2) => 7.979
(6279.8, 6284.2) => 8.149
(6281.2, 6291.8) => 8.366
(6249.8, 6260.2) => 7.869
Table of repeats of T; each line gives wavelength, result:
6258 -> 8.221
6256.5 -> 7.869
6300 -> 9.712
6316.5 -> 9.427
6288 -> 8.672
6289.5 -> 9.942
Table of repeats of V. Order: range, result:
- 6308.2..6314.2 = 8.186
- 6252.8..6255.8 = 8.305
